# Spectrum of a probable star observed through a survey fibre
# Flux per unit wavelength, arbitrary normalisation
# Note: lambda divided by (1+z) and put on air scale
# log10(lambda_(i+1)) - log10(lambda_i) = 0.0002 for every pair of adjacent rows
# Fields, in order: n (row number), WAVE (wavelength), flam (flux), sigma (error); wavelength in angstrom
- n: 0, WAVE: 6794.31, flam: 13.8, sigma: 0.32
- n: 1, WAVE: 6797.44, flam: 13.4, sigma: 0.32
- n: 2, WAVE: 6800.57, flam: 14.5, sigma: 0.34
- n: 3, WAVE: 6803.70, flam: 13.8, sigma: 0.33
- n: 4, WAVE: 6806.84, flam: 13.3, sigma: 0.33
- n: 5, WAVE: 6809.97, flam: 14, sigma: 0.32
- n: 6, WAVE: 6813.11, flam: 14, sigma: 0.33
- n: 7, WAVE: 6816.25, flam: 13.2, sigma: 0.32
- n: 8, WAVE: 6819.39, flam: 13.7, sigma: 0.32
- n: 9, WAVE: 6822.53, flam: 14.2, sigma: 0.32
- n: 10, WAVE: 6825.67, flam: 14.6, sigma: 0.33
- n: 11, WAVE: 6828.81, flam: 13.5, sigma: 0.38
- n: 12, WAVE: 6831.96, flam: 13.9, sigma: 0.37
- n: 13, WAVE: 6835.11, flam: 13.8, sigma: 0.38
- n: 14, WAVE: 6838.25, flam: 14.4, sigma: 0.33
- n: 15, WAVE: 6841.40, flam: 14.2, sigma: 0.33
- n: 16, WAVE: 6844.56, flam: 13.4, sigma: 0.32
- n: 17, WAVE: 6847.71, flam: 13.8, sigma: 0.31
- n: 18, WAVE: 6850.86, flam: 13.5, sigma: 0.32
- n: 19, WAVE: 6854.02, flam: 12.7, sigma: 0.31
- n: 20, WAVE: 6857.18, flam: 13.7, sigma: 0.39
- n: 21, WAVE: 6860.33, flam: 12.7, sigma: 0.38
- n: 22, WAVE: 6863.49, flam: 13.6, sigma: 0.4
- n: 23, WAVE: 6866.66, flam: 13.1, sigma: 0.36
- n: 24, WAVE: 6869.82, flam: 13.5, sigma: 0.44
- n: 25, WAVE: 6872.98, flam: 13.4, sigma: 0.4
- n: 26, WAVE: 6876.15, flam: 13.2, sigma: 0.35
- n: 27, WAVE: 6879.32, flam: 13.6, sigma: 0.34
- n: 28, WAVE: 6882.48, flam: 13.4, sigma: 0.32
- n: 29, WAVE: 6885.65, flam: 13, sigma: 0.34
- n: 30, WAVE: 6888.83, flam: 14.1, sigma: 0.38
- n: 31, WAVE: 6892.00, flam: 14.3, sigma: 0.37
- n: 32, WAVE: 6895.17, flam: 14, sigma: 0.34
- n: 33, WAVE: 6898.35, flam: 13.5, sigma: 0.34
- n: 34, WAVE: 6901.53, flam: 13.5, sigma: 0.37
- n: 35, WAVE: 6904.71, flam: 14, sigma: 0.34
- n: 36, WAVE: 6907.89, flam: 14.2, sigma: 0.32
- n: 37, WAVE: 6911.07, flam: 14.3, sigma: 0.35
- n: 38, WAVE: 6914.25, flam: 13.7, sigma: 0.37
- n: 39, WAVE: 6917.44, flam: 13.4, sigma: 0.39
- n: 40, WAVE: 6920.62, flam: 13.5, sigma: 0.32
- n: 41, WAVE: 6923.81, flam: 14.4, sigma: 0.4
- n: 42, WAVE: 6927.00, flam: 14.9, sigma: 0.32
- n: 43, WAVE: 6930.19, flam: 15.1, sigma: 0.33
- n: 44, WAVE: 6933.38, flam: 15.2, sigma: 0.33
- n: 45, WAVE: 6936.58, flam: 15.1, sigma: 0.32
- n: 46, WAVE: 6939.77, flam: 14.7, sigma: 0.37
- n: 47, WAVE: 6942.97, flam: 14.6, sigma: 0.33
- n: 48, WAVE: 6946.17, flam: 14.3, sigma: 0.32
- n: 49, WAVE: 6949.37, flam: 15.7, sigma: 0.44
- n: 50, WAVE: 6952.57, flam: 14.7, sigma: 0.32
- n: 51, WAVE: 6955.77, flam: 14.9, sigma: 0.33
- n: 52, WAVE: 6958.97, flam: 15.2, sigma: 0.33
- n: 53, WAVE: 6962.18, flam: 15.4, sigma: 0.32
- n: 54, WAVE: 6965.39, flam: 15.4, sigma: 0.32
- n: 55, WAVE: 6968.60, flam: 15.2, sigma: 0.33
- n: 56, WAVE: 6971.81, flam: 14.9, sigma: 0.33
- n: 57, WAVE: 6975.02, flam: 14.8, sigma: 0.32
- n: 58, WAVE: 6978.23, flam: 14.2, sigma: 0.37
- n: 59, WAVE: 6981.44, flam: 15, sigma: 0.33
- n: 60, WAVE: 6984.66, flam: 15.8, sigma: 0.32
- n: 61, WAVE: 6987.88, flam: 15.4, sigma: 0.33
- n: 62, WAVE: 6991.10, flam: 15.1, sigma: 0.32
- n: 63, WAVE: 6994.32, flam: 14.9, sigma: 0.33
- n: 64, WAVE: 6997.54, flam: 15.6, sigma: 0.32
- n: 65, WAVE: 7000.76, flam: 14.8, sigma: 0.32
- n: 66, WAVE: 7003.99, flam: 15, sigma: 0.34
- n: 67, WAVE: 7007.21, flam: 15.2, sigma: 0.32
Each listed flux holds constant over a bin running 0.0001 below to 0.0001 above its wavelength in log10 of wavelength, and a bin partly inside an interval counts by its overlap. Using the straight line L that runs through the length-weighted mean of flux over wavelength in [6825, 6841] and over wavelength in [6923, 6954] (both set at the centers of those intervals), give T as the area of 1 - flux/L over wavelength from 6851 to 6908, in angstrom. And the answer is 3.5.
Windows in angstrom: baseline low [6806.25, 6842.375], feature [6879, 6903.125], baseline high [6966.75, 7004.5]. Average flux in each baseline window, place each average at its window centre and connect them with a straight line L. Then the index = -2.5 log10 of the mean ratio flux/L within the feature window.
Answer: 0.055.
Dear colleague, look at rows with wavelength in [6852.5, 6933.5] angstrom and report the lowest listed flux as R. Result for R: 12.7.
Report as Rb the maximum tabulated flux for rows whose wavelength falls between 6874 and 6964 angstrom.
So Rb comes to 15.7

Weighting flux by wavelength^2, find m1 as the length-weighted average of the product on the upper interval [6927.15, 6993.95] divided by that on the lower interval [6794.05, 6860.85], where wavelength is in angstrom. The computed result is 1.14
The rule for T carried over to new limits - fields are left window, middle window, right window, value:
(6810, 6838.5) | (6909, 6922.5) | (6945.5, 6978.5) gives 0.8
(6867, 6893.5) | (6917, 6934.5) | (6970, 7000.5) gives -0.3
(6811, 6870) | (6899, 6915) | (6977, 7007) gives 0.4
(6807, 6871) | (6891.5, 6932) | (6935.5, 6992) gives 1.1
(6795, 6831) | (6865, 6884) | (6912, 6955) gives 1.1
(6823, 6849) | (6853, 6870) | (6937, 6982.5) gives 1.1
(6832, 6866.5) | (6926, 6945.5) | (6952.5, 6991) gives -0.3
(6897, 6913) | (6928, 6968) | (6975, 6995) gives -1.4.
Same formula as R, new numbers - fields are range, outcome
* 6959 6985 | 14.2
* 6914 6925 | 13.4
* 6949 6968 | 14.7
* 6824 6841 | 13.5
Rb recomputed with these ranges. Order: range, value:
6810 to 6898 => 14.6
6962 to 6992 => 15.8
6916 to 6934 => 15.2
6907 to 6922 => 14.3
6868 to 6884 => 13.6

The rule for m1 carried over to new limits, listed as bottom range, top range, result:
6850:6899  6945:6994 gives 1.15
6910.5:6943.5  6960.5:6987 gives 1.06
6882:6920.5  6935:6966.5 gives 1.10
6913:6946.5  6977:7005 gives 1.06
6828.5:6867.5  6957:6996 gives 1.16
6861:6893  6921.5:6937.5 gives 1.12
